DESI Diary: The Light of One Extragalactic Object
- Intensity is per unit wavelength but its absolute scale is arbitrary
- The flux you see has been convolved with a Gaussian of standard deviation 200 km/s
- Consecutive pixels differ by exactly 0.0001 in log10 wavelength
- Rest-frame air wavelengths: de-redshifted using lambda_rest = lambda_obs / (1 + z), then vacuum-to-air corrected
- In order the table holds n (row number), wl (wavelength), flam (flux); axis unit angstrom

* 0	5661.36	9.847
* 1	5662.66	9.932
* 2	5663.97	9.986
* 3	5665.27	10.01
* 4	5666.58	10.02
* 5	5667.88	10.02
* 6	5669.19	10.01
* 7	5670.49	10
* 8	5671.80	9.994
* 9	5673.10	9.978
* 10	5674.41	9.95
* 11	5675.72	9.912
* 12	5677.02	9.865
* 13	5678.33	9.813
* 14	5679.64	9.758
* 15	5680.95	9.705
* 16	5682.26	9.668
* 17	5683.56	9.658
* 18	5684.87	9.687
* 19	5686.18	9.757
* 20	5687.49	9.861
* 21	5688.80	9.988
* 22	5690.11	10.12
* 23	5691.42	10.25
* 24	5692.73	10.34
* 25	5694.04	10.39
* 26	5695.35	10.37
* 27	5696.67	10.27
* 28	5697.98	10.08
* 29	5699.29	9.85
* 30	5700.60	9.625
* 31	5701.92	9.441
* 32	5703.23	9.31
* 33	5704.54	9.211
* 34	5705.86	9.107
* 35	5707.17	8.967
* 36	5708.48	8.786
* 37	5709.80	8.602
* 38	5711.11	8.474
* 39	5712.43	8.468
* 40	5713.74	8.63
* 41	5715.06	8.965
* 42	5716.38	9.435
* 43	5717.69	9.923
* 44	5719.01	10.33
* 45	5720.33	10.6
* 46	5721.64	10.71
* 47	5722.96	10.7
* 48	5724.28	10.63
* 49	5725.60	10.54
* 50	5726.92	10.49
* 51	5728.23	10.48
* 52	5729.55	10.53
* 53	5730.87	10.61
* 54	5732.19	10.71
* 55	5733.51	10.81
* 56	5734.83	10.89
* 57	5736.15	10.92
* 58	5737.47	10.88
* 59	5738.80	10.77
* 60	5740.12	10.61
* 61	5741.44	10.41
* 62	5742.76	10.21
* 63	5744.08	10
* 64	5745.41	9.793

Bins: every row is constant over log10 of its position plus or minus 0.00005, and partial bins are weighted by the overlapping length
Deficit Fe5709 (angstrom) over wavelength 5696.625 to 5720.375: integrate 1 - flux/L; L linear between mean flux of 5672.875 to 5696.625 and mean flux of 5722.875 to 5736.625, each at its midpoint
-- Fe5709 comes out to 2.32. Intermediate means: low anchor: 9.95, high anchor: 10.7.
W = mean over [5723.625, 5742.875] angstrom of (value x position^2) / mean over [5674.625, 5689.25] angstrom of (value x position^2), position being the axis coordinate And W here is 1.11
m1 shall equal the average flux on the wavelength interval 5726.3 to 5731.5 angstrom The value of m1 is 10.5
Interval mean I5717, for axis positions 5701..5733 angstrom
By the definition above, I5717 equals 9.74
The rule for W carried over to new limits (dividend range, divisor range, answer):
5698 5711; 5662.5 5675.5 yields 0.94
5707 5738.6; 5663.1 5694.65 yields 1.02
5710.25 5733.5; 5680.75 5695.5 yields 1.02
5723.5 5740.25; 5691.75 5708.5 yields 1.11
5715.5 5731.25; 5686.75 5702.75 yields 1.05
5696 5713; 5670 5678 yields 0.94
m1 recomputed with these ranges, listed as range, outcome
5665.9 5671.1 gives 10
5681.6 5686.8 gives 9.7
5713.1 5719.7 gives 9.45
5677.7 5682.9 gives 9.72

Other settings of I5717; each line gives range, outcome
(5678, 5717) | 9.55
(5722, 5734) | 10.6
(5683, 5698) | 10.1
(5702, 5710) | 9.05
